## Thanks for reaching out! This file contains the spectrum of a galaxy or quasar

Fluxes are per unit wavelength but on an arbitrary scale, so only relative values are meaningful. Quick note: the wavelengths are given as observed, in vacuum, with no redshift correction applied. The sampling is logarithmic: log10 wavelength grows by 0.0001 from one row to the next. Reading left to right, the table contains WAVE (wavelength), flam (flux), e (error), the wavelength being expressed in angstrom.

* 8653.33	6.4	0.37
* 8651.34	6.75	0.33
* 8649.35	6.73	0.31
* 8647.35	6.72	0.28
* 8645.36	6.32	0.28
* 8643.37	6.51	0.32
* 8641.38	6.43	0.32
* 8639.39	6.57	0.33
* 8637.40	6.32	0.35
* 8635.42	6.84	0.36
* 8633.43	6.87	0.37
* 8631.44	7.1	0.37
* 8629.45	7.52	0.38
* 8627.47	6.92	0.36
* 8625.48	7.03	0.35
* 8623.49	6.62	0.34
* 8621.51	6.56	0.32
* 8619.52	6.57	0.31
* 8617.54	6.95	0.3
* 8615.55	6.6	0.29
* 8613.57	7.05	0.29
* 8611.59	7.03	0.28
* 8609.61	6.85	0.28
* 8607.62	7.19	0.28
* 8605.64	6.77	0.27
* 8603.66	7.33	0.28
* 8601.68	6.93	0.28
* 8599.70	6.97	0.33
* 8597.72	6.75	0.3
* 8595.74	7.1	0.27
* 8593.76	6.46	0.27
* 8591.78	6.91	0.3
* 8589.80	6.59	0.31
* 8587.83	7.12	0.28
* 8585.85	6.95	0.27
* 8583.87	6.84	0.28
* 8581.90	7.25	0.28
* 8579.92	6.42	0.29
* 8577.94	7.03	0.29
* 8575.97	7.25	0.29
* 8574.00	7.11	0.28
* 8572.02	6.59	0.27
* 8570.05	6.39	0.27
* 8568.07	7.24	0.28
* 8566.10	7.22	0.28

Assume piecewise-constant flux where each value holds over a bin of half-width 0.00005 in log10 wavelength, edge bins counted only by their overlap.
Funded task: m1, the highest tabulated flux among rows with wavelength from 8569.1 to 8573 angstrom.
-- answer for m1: 6.59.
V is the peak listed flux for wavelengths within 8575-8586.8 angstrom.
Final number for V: 7.25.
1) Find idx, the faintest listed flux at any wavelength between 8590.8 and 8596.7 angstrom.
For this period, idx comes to 6.46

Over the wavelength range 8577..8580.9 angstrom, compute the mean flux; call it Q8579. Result 6.71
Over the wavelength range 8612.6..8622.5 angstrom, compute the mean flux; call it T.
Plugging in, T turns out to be 6.75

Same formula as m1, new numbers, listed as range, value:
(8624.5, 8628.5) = 7.03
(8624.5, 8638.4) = 7.52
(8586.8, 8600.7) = 7.12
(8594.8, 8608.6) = 7.33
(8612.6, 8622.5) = 7.05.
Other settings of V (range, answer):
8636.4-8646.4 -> 6.57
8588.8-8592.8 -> 6.91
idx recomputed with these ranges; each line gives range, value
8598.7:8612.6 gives 6.77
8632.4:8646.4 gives 6.32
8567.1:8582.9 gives 6.39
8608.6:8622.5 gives 6.56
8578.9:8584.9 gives 6.42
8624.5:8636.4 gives 6.84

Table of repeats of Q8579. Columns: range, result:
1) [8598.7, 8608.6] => 7.04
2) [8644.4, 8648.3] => 6.52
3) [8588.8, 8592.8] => 6.76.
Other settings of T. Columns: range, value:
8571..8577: 6.99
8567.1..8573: 6.73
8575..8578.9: 7.15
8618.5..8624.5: 6.59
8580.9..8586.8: 7.01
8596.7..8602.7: 6.89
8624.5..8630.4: 7.16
